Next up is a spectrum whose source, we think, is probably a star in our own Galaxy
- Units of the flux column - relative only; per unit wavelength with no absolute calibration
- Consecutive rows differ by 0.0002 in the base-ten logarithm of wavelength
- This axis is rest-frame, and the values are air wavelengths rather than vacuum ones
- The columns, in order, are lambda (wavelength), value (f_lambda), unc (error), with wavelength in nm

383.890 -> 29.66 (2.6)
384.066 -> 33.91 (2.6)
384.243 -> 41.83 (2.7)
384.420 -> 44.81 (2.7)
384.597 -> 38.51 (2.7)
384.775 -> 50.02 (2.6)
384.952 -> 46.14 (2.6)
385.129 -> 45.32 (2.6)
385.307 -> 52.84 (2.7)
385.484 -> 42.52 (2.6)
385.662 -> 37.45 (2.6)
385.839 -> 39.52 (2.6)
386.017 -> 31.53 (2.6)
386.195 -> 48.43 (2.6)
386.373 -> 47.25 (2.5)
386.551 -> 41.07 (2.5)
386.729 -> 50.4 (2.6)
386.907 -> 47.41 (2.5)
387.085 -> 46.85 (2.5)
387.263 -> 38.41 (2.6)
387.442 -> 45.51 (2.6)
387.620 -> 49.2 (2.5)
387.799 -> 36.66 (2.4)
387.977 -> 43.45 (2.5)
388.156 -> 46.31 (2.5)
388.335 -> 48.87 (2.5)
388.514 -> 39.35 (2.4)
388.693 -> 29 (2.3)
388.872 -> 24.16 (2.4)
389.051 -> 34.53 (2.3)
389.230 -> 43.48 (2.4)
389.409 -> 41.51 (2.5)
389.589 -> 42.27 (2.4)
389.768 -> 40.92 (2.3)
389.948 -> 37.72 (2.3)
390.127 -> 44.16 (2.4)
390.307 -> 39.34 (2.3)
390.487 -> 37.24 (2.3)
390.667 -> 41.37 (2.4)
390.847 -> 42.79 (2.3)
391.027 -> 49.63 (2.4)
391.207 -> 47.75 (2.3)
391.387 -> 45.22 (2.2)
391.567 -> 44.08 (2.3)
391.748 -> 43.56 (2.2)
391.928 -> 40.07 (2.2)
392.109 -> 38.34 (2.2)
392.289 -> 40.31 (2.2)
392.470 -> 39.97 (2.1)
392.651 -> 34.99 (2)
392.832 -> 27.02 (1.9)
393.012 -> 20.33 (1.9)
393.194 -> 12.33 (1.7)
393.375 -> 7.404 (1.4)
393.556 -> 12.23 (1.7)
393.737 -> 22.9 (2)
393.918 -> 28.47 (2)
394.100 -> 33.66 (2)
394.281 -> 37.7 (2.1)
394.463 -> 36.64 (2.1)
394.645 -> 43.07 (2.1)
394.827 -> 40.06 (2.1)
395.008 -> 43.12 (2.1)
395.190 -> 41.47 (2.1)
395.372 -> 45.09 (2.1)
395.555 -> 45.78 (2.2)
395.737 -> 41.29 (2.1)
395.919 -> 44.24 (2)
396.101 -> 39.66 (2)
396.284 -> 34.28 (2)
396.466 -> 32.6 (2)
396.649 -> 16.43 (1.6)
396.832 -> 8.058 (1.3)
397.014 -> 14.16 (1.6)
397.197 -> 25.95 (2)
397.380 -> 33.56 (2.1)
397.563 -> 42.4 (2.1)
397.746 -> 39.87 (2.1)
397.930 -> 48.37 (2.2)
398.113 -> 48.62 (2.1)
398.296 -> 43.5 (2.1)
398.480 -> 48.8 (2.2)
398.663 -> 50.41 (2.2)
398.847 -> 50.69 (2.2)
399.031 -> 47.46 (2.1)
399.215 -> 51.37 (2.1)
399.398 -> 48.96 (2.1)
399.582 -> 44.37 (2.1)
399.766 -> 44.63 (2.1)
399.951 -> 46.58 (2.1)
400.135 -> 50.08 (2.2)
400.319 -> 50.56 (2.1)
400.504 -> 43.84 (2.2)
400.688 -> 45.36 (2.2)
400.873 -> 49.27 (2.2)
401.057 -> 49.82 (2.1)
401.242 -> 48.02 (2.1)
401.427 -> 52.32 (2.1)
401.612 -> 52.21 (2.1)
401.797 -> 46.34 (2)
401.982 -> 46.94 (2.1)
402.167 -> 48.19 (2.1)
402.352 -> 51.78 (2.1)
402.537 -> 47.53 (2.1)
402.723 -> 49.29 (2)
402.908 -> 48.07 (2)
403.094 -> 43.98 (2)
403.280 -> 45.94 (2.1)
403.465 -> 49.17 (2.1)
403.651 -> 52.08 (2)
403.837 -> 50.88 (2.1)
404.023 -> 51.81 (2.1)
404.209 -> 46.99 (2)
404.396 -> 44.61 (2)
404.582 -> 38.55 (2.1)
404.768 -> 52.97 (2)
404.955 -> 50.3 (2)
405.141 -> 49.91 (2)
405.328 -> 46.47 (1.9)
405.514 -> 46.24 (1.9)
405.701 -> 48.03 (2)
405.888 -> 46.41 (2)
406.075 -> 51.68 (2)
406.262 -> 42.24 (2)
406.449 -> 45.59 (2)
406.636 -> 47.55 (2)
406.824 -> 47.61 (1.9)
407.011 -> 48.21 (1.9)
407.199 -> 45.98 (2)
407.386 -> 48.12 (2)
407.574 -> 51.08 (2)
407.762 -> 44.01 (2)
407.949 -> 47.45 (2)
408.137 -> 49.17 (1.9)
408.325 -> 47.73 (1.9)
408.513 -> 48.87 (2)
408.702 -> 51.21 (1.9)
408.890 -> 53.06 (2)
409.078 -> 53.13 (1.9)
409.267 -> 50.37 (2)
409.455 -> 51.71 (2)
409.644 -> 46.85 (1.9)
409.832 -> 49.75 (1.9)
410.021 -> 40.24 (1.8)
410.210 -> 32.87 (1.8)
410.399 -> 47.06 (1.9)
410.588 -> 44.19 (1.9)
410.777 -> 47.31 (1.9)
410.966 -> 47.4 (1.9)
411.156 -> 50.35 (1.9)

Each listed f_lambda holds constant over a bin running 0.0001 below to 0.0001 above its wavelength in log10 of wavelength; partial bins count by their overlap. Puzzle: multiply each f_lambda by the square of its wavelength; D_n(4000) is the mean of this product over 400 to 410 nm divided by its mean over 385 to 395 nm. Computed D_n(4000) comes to 1.35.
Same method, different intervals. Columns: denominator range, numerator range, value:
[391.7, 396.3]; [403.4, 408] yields 1.47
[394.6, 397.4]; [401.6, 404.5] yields 1.47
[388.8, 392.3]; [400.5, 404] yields 1.26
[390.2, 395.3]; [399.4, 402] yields 1.41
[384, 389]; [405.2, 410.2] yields 1.26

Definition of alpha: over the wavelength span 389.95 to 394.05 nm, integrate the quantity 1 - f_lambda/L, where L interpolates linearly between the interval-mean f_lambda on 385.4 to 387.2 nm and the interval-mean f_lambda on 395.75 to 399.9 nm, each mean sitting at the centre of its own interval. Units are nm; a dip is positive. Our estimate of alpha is 0.67 nm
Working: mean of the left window 43.2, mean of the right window 39.2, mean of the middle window 34.6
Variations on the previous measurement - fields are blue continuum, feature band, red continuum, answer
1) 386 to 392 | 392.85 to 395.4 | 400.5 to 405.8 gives 0.837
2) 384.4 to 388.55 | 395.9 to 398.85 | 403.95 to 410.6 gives 0.638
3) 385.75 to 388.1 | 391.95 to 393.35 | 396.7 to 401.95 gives 0.441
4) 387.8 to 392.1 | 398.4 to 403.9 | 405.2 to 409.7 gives -0.338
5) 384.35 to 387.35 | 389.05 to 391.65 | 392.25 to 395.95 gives -0.306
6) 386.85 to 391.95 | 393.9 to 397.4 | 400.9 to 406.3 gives 0.799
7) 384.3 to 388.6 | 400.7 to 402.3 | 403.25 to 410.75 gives -0.079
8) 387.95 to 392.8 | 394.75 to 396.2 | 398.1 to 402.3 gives 0.064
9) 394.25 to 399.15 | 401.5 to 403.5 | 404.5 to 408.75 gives -0.193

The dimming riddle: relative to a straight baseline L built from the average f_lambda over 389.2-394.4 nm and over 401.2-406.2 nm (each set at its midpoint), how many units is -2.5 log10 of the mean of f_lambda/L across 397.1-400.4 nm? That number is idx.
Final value -0.05 mag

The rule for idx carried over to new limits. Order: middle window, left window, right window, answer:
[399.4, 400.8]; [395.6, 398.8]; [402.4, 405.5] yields -0.13 mag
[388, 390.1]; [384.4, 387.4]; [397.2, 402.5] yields 0.14 mag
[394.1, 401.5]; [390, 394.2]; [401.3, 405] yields 0.01 mag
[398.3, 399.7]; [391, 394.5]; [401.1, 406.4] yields -0.17 mag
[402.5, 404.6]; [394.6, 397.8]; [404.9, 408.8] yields -0.09 mag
